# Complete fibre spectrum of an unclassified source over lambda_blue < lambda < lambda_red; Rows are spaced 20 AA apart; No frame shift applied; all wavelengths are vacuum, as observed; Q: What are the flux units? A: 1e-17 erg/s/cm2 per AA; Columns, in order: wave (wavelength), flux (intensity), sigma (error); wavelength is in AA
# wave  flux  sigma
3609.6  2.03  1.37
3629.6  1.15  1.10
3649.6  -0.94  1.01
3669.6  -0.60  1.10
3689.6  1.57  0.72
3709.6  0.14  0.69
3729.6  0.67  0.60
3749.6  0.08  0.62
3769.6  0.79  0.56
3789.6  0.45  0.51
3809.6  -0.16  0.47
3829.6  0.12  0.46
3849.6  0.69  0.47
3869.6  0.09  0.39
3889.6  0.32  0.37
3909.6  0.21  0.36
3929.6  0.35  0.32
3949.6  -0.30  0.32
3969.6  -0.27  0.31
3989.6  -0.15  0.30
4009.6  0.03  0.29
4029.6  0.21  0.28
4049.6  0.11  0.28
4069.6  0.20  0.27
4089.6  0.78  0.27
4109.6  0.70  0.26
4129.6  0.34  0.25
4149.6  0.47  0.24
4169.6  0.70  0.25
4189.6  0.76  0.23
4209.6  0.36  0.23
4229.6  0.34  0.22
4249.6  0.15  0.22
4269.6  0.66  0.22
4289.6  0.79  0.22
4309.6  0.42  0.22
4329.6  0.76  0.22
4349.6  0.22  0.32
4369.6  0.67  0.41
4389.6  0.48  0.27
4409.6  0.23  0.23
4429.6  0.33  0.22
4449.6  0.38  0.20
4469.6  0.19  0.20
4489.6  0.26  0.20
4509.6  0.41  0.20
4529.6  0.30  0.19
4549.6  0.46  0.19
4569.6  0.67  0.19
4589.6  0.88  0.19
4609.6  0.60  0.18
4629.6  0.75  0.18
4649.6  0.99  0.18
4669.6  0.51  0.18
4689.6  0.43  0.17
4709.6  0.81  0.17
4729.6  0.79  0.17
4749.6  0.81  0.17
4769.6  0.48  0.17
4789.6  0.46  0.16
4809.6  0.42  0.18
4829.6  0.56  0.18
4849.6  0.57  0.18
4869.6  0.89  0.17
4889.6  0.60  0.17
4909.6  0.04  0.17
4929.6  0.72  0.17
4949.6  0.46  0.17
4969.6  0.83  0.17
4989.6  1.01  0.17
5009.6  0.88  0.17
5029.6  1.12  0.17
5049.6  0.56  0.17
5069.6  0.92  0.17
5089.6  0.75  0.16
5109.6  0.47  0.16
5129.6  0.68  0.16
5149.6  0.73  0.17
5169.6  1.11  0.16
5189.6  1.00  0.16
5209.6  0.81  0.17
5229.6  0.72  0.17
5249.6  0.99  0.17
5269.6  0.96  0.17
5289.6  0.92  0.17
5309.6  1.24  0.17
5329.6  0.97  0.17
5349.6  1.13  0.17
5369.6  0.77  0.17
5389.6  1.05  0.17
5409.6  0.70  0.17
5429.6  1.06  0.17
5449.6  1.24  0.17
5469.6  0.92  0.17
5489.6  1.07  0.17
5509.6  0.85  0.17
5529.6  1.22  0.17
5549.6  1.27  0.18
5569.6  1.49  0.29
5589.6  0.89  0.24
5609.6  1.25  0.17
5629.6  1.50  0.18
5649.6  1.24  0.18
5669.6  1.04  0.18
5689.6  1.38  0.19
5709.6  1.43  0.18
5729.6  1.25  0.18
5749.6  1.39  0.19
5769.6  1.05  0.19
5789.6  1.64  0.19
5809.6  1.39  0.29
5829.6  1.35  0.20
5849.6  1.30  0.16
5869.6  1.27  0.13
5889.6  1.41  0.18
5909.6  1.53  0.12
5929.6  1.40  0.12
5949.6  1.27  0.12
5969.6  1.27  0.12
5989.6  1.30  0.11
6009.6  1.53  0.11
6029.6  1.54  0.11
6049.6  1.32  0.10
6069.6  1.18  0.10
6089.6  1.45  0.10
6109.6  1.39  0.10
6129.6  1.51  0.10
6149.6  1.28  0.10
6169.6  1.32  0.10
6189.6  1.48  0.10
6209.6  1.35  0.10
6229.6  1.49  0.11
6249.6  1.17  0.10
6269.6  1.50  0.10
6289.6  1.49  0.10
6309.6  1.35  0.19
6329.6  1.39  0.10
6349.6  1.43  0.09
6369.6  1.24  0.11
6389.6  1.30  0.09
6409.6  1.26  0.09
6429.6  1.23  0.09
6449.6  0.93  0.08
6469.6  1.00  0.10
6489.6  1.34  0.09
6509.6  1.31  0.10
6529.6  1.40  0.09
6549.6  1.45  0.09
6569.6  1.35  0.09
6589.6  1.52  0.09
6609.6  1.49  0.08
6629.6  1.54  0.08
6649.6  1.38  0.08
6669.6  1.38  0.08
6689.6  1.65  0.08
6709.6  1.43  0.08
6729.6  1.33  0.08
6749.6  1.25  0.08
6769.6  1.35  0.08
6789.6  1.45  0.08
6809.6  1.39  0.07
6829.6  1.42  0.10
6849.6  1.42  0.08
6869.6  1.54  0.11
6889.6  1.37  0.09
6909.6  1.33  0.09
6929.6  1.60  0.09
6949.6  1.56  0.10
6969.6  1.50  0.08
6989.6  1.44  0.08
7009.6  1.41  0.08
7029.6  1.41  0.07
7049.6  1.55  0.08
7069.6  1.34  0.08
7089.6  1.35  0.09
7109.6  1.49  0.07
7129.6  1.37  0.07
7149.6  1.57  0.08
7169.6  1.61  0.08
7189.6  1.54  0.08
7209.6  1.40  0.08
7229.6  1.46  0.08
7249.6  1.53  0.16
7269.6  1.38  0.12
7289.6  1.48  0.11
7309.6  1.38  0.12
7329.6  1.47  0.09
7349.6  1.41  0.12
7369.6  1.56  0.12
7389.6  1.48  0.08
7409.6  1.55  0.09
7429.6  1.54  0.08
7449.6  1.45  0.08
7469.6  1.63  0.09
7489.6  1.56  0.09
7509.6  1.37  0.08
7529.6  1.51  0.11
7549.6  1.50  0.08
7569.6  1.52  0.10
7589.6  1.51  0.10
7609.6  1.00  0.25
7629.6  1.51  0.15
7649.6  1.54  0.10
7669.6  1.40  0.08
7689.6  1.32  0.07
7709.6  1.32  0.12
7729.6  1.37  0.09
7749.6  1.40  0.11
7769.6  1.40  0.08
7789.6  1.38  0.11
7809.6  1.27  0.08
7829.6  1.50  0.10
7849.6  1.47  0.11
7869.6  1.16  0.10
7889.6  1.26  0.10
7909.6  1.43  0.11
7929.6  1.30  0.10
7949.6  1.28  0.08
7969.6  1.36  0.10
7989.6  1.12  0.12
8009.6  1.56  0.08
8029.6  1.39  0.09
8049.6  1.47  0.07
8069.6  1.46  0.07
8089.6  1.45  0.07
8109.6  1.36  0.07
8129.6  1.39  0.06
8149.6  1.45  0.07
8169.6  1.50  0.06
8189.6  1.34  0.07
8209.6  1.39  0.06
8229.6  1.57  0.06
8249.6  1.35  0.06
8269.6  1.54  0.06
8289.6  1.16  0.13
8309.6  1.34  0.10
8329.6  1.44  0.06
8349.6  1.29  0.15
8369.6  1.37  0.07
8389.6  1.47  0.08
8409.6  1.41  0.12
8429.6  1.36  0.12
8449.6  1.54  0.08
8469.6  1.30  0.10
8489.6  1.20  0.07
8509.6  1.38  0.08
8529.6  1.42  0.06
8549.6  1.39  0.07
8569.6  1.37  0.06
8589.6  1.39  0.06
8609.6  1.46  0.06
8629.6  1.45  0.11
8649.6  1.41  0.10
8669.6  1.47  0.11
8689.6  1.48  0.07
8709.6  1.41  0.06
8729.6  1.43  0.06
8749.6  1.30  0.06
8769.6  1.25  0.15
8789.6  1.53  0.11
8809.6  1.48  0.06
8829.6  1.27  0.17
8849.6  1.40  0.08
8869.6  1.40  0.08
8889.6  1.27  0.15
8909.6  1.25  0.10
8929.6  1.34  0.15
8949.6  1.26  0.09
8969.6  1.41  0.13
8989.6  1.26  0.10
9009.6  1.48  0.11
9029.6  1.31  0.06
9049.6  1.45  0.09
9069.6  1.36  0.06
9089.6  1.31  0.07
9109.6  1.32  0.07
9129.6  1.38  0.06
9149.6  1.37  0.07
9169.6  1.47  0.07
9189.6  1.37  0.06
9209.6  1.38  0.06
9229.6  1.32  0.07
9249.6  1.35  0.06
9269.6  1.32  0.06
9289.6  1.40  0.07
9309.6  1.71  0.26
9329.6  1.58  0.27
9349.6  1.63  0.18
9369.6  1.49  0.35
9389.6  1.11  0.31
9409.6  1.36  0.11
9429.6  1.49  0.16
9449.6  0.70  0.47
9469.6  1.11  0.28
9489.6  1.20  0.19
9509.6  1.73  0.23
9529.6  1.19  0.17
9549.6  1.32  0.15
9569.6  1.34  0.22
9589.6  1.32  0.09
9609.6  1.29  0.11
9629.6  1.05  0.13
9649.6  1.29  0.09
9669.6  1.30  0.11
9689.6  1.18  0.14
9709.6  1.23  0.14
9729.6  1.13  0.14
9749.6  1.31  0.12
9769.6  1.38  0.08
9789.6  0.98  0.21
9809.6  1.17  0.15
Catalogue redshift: 0.25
